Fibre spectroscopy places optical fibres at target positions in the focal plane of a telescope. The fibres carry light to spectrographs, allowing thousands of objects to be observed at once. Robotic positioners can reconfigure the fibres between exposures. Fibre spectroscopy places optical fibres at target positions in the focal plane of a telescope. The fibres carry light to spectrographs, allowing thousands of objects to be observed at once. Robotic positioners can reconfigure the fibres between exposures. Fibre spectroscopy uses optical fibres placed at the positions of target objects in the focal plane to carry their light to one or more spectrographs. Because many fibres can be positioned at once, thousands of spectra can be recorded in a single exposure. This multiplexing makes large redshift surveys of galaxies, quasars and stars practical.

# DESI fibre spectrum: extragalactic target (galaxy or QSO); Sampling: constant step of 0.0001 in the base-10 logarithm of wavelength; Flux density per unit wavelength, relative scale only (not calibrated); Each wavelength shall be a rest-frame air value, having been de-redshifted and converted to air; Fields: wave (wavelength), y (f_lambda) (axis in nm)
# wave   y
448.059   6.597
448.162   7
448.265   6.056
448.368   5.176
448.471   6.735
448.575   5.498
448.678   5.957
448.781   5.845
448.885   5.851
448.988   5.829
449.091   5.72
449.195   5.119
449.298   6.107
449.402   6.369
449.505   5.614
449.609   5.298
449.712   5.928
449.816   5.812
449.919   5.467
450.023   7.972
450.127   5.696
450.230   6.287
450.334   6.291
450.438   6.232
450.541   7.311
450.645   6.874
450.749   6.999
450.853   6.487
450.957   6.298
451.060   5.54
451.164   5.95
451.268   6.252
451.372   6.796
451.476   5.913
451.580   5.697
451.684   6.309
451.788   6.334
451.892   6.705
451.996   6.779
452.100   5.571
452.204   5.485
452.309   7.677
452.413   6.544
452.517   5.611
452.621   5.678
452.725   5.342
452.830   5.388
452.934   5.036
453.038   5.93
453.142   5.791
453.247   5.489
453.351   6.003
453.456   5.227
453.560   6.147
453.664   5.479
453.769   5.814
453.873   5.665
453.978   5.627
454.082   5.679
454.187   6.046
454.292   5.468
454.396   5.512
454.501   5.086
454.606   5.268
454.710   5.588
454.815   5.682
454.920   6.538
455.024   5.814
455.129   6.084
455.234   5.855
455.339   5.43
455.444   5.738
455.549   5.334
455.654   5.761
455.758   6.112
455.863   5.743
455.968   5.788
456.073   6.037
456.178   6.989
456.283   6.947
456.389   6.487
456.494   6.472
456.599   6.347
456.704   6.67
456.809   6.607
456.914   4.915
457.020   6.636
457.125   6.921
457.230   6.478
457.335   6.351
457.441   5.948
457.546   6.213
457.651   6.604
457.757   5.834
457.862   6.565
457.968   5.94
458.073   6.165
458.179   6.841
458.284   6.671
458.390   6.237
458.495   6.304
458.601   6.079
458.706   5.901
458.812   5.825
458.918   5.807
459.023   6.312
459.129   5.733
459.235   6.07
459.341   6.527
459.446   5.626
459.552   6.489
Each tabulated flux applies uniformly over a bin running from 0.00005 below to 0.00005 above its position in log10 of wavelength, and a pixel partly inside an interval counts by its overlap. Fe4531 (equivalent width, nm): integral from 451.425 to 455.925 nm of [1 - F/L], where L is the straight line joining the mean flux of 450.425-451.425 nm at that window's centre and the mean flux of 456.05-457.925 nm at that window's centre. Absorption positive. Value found 0.44 nm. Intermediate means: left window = 6.48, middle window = 5.81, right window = 6.39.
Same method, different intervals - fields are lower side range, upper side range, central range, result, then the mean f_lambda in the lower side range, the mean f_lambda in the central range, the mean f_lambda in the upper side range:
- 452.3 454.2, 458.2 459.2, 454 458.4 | -0.09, 5.75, 6.08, 6.12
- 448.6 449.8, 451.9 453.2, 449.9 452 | -0.19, 5.78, 6.39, 5.93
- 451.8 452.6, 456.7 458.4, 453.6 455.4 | 0.18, 6.31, 5.69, 6.32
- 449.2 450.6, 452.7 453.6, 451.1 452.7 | -0.11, 6.15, 6.2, 5.59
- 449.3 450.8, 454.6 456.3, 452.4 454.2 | 0.12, 6.29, 5.67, 5.92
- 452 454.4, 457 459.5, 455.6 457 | -0.04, 5.77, 6.23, 6.23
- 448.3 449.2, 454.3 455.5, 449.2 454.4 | -0.26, 5.79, 6.03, 5.68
